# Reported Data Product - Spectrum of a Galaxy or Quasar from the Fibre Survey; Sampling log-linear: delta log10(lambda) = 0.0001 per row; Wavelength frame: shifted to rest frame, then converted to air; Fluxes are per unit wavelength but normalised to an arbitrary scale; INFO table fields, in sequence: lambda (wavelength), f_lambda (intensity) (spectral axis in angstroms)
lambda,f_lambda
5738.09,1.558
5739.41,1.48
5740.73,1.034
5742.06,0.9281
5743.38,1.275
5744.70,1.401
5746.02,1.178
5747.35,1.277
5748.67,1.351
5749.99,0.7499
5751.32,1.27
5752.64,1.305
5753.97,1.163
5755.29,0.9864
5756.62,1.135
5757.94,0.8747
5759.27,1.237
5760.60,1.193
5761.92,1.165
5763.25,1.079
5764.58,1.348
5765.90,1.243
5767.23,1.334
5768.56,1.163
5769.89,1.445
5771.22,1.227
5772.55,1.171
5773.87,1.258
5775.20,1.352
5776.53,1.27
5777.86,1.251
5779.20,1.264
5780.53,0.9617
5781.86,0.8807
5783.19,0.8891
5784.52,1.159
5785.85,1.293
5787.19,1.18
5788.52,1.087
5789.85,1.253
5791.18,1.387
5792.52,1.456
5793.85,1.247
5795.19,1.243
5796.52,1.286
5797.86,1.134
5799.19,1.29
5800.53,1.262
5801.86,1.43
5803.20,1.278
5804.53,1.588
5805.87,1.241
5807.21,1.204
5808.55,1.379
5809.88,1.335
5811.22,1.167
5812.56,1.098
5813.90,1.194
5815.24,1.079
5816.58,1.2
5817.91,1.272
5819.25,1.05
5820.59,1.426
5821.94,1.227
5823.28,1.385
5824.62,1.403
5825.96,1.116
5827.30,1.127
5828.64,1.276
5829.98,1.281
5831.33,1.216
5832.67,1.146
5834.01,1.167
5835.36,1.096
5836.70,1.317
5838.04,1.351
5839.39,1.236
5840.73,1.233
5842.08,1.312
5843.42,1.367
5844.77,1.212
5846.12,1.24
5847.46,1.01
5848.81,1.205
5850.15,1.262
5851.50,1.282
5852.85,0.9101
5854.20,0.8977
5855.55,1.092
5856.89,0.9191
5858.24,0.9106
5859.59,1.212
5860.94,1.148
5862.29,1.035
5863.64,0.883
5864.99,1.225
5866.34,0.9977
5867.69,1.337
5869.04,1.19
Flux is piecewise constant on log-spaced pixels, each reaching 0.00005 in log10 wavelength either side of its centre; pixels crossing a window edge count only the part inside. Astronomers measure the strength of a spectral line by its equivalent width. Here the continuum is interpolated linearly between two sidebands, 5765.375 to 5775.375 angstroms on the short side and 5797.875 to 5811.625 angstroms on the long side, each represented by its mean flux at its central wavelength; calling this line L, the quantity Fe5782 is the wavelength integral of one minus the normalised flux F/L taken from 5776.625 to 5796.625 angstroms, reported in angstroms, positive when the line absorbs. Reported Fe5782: 1.6 angstroms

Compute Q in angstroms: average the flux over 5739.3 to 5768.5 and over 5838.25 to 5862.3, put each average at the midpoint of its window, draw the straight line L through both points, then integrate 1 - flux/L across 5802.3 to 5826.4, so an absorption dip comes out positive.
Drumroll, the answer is -2.2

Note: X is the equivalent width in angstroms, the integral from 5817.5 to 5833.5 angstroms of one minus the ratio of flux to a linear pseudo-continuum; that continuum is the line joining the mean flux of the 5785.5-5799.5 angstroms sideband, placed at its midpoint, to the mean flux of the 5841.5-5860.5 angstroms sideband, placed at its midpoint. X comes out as -0.76 angstroms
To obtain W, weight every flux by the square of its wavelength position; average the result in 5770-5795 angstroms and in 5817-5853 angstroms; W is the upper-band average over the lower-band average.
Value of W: 1.04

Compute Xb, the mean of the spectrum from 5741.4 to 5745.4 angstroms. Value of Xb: 1.2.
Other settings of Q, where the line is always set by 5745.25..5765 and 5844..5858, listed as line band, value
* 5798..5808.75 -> -1.88 angstroms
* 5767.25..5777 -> -1.11 angstroms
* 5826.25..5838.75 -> -1.21 angstroms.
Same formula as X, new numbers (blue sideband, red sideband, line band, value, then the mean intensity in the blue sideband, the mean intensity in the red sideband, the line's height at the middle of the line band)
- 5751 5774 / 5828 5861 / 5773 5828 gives -2.24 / 1.2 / 1.17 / 1.19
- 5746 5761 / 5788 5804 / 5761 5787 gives 0.24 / 1.14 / 1.28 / 1.21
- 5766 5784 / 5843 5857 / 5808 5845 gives -2.85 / 1.19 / 1.13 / 1.15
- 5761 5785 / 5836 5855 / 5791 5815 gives -1.76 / 1.19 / 1.2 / 1.2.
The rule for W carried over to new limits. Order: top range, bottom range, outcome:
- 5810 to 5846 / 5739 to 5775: 1.05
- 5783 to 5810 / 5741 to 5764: 1.12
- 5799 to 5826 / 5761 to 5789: 1.08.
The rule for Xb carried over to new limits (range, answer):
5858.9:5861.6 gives 1.18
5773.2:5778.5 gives 1.28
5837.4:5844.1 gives 1.3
